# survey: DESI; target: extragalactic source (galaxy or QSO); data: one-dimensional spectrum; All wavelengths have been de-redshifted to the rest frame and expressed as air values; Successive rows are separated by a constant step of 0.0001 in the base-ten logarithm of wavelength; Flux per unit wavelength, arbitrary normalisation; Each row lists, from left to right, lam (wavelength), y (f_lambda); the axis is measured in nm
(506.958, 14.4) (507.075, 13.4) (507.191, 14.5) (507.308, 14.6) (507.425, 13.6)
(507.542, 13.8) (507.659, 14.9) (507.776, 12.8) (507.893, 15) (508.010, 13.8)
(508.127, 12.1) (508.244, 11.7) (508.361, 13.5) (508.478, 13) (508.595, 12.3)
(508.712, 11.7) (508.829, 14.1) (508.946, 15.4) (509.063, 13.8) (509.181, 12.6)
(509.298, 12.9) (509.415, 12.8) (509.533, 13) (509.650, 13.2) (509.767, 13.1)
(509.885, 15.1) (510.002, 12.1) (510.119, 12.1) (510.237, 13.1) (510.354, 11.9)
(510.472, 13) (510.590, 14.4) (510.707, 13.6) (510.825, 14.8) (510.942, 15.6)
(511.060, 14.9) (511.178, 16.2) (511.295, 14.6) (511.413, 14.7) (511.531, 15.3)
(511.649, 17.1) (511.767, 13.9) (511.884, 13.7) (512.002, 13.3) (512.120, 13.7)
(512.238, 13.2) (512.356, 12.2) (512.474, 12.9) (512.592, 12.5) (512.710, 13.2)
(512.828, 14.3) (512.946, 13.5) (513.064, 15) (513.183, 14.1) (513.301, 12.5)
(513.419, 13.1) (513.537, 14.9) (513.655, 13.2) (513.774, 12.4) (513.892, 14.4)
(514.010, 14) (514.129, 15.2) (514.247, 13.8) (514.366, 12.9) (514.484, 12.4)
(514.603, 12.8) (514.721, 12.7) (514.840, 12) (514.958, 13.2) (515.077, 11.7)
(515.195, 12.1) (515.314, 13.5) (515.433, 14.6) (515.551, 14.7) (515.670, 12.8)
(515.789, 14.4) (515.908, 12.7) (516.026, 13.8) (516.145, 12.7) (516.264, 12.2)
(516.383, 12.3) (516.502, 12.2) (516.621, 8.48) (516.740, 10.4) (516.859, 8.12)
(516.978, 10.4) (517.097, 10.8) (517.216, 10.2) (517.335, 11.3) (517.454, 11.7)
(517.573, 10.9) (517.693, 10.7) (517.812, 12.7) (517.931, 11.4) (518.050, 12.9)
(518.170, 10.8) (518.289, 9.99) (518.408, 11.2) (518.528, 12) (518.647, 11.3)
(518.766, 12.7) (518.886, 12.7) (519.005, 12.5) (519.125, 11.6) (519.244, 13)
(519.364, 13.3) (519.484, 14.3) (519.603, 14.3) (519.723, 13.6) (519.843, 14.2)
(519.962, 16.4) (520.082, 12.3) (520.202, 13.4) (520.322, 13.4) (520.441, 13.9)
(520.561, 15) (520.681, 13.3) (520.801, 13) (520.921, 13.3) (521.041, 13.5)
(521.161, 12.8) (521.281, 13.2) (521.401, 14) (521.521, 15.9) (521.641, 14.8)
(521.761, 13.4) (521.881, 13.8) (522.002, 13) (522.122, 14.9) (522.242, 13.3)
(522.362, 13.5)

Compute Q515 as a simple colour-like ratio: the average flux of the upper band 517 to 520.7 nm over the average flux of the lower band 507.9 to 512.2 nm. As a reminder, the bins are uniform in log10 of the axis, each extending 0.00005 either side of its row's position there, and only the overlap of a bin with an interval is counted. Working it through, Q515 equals 0.9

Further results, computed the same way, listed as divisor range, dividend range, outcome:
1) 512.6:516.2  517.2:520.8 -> 0.94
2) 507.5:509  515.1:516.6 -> 0.97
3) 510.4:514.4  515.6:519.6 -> 0.84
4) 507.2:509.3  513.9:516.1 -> 0.99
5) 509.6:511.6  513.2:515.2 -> 0.94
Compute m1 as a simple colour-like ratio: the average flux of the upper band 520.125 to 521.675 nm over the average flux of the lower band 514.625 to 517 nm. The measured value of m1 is 1.12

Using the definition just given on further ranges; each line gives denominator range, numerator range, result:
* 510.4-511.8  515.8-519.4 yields 0.78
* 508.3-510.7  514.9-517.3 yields 0.92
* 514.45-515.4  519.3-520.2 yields 1.11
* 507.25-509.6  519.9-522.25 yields 1.04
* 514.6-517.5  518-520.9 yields 1.08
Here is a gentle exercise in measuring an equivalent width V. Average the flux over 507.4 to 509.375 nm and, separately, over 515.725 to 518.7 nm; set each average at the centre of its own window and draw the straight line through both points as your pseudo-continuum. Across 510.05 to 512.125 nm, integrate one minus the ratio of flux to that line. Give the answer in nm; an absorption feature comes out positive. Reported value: -0.24 nm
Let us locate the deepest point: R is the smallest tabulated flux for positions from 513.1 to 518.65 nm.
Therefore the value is 8.12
